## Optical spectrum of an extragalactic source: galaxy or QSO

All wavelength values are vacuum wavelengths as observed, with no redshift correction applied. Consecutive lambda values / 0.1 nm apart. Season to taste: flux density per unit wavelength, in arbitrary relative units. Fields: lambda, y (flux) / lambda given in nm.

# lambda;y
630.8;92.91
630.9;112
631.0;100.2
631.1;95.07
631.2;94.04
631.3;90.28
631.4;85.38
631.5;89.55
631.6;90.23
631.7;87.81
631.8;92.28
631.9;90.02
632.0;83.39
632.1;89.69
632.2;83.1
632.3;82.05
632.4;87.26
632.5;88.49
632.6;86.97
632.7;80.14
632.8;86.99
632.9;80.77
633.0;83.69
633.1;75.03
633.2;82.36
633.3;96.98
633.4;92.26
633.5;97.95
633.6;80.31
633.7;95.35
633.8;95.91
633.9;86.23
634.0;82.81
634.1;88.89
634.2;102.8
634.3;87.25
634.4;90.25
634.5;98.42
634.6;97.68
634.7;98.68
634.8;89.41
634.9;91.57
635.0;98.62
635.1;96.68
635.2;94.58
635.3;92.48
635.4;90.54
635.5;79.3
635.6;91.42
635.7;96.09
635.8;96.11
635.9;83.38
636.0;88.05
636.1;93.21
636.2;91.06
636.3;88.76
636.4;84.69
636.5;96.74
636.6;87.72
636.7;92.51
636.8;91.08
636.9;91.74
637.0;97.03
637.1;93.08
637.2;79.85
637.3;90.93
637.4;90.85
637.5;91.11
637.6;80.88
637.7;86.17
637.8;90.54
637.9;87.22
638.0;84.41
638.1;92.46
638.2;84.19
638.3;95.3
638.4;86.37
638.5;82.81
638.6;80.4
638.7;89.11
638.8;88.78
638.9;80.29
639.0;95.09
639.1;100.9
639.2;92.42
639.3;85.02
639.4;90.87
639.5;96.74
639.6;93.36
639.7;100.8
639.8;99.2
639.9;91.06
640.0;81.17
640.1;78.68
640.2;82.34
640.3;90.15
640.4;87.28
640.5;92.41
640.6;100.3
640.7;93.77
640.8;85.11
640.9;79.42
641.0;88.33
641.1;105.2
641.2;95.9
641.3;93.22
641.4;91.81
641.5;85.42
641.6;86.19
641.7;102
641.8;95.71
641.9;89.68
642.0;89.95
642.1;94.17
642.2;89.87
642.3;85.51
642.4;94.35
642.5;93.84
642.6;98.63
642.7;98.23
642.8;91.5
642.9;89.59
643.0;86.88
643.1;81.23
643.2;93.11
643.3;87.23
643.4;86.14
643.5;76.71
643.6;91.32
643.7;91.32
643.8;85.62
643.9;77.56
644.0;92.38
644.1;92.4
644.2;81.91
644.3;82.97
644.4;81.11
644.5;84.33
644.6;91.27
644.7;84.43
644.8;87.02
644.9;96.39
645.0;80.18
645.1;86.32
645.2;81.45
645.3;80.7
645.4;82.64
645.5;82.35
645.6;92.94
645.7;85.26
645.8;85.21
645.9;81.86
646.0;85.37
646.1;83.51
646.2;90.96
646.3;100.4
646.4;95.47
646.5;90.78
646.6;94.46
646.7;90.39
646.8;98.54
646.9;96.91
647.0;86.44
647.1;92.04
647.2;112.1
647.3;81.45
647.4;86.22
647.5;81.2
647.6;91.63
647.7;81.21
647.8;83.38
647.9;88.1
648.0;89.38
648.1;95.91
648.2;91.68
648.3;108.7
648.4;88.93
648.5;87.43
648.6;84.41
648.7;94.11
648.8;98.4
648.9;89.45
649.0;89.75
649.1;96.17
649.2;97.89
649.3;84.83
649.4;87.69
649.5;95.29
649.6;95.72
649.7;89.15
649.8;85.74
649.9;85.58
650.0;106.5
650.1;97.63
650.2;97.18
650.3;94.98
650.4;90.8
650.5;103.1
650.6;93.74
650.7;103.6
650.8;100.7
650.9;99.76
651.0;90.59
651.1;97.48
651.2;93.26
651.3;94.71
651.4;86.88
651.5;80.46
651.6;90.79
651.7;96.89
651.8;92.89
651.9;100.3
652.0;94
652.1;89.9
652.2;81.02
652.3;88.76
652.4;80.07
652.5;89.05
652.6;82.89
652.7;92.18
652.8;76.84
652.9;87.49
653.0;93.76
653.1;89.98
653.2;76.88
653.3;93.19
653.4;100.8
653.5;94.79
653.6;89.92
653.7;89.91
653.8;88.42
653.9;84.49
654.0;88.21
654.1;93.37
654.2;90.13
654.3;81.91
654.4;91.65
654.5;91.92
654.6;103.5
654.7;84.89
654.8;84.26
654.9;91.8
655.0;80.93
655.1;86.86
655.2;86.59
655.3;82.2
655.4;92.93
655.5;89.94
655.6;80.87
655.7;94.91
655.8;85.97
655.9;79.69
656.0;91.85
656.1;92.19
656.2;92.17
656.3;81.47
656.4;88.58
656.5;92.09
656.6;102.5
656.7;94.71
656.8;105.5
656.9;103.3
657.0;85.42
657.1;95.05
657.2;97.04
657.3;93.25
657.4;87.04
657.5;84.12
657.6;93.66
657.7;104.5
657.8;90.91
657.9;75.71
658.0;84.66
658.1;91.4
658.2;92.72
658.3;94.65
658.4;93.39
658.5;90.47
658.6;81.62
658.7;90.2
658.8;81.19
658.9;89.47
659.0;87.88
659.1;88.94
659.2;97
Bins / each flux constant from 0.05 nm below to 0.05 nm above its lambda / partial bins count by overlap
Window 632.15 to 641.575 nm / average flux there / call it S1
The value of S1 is 89.8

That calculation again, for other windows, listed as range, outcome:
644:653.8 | 90.4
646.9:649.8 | 91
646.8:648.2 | 90.1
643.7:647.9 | 87.8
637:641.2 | 89.5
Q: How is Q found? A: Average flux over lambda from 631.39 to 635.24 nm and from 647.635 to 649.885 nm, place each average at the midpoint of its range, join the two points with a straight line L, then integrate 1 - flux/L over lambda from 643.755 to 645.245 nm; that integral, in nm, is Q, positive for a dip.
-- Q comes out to 0.08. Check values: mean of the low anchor 89.5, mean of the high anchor 91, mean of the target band 85.7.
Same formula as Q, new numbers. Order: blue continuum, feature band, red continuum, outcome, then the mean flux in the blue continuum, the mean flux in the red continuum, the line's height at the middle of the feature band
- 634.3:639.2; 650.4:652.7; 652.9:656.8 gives -0.06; 90.4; 89.7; 89.8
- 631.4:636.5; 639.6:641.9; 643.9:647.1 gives -0.07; 89.6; 87.8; 88.6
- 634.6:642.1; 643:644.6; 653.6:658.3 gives 0.08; 90.6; 90.2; 90.4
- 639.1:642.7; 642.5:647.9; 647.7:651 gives 0.25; 91.7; 93.4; 92.5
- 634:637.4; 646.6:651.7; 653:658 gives -0.11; 91.7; 90.2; 90.7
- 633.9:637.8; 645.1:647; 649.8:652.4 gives 0.08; 91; 93.6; 92.8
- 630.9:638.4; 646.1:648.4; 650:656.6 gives -0.04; 89.9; 90.5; 90.3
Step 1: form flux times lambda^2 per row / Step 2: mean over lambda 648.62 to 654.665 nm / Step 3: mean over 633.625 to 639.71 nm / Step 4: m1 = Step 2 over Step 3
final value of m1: 1.1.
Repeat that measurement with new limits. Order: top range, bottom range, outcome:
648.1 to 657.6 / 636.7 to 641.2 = 1.06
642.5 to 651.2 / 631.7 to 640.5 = 1.04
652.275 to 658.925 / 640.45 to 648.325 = 1.04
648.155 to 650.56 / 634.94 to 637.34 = 1.07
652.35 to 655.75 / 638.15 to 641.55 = 1.03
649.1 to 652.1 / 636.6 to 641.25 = 1.09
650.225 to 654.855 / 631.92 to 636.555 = 1.07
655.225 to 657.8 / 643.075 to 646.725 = 1.09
